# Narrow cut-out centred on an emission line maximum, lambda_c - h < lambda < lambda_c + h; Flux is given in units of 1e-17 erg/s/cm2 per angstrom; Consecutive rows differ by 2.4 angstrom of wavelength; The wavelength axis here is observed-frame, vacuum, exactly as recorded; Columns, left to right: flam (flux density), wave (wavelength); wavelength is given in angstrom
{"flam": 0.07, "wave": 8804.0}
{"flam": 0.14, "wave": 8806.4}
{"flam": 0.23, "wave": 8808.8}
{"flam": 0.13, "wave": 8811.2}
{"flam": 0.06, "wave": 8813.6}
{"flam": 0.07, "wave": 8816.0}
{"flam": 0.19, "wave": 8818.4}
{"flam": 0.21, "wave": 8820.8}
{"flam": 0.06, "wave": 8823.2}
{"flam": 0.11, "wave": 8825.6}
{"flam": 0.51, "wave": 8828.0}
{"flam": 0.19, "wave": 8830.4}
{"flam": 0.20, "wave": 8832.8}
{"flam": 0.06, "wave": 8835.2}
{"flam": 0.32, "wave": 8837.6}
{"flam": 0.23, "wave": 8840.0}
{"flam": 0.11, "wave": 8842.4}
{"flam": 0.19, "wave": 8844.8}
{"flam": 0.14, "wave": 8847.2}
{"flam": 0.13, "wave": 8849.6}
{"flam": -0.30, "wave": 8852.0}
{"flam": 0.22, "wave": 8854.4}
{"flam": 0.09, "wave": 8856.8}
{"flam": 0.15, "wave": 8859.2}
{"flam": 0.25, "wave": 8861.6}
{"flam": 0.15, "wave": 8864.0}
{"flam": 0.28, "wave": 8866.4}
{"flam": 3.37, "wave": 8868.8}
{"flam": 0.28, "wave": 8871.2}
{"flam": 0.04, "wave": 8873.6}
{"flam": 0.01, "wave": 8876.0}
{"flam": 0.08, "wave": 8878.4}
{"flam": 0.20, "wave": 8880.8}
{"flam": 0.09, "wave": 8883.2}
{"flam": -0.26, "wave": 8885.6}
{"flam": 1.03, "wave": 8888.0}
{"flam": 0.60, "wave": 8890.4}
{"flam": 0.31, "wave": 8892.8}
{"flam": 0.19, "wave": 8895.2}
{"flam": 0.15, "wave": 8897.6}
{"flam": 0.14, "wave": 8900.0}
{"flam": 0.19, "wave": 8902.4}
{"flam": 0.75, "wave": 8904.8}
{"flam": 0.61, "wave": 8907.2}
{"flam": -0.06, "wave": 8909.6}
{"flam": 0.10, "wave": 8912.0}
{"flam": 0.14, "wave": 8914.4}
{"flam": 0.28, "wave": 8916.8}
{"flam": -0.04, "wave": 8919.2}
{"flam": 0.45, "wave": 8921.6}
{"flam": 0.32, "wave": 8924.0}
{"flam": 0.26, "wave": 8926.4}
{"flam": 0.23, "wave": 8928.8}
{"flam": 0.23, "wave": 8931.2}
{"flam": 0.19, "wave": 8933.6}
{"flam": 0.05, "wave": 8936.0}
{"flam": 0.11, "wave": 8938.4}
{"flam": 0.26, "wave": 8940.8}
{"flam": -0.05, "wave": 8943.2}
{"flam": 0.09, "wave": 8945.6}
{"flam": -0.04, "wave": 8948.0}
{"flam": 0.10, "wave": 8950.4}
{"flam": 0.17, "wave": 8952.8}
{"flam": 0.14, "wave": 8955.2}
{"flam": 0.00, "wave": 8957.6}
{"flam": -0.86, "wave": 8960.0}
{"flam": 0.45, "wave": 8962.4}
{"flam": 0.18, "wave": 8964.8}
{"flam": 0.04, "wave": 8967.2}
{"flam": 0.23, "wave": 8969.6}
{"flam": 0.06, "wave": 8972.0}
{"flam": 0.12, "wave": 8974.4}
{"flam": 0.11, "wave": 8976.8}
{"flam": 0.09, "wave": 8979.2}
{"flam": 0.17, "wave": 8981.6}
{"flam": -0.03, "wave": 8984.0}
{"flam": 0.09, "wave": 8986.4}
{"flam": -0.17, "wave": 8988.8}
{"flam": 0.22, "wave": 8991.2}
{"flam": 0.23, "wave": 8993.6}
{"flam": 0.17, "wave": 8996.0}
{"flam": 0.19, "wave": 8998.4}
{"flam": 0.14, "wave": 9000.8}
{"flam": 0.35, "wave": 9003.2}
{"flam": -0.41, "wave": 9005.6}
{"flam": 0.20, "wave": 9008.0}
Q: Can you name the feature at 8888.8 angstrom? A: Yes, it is H-gamma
